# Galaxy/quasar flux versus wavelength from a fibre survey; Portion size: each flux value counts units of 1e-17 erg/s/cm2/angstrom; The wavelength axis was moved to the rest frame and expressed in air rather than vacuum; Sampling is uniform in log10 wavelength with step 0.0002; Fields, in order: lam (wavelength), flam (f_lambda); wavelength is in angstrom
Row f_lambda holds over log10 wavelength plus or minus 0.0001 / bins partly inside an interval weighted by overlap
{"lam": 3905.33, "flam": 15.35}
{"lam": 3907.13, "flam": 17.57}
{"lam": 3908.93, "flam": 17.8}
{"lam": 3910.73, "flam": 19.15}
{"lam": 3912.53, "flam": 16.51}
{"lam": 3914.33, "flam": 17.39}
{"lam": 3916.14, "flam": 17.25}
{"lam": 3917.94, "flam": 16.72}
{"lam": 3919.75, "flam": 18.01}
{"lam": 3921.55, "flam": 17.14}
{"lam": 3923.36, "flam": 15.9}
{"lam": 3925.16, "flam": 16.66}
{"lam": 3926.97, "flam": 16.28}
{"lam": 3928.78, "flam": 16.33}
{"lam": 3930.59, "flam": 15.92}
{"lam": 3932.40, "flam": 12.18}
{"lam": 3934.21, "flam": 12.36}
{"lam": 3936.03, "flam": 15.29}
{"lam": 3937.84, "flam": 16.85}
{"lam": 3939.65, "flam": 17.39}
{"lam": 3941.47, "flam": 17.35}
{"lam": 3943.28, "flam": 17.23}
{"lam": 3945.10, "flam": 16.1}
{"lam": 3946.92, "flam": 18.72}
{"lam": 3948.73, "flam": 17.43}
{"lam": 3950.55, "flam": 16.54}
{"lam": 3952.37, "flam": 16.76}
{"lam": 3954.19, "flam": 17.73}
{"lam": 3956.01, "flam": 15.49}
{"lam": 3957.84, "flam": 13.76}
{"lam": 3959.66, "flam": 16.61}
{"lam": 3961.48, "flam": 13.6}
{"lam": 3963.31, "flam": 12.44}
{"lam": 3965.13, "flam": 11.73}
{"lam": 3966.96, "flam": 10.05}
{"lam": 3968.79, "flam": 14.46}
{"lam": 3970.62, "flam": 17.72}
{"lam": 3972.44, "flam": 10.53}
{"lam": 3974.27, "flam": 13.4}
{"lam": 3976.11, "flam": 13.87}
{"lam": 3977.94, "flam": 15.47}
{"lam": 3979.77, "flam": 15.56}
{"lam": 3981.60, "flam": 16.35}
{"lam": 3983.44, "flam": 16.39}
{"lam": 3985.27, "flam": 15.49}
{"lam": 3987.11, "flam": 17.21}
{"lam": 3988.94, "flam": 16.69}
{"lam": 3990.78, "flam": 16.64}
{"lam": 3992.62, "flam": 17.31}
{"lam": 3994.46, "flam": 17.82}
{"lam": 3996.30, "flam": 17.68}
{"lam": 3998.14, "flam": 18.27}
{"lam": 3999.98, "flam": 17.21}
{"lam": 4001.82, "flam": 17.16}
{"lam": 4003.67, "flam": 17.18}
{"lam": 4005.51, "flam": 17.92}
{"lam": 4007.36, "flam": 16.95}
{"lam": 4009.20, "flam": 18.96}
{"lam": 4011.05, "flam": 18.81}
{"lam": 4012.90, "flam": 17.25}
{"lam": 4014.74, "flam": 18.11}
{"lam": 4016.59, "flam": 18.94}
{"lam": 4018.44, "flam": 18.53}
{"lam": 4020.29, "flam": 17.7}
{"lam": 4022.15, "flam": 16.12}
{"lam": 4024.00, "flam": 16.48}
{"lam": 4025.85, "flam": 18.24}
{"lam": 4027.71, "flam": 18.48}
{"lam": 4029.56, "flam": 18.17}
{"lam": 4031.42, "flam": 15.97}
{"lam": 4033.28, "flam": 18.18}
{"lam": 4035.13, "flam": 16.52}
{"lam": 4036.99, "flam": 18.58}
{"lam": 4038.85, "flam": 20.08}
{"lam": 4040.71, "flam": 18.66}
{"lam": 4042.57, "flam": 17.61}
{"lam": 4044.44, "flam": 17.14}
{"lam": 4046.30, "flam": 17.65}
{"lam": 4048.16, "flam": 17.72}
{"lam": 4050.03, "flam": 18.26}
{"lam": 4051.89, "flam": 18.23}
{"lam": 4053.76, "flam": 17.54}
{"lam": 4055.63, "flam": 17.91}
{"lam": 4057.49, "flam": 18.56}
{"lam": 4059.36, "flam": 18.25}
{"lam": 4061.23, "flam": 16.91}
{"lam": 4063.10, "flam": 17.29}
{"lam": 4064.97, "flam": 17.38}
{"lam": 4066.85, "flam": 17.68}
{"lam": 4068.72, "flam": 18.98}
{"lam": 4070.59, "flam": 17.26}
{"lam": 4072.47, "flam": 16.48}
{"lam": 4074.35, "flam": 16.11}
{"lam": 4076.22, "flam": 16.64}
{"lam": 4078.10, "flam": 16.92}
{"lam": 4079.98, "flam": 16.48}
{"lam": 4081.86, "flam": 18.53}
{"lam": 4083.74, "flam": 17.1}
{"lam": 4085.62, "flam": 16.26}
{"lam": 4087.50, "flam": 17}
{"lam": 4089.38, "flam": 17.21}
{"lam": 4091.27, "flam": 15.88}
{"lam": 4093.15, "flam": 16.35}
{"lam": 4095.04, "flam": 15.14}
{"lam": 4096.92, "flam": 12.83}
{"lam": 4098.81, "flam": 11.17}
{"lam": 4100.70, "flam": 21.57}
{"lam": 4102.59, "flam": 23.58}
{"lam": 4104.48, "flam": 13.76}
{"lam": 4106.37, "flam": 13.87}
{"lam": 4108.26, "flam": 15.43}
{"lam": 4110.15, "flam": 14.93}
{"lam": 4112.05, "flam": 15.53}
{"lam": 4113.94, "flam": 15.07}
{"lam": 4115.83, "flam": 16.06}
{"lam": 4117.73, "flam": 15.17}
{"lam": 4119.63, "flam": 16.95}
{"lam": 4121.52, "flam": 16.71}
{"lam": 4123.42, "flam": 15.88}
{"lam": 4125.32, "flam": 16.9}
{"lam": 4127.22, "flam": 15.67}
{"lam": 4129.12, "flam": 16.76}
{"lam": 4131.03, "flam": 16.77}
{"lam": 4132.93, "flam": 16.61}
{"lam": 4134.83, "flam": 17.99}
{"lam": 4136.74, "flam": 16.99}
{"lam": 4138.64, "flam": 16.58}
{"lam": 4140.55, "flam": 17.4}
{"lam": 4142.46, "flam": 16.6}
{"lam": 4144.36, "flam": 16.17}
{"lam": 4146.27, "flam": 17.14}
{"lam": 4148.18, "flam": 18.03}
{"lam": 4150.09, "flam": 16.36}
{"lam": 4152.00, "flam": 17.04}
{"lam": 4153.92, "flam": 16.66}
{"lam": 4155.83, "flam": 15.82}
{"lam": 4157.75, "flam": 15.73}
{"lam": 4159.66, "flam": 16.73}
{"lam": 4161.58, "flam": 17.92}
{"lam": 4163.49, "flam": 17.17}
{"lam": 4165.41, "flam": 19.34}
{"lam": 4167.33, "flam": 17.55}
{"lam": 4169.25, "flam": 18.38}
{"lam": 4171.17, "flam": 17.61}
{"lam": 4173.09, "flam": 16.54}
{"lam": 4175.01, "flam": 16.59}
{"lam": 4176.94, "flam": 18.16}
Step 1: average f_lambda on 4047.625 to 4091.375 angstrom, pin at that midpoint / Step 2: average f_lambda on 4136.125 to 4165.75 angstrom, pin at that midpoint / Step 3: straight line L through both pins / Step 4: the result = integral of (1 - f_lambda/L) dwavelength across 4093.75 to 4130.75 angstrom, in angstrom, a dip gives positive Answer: 2.54 angstrom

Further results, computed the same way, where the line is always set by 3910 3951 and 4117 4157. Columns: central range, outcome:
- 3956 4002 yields 3.5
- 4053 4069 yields -1.1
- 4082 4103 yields 0.0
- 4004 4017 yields -1.1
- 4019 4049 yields -2.0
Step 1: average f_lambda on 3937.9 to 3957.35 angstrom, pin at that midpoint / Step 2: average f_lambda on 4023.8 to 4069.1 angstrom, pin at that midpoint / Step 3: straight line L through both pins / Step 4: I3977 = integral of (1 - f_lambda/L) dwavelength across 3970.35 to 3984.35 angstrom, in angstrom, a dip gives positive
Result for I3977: 2.01 angstrom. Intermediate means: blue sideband 17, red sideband 17.9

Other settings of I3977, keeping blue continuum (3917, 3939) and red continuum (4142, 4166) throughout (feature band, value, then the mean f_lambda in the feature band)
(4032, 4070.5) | -3.47 angstrom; 17.9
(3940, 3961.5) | -0.87 angstrom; 16.6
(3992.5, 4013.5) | -1.99 angstrom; 17.7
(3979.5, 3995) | -0.48 angstrom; 16.6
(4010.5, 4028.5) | -1.72 angstrom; 17.8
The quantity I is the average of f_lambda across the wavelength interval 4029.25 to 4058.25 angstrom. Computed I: 17.9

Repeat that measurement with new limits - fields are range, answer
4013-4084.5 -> 17.7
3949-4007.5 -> 15.7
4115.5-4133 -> 16.3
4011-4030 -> 17.8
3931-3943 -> 15.4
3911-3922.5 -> 17.3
